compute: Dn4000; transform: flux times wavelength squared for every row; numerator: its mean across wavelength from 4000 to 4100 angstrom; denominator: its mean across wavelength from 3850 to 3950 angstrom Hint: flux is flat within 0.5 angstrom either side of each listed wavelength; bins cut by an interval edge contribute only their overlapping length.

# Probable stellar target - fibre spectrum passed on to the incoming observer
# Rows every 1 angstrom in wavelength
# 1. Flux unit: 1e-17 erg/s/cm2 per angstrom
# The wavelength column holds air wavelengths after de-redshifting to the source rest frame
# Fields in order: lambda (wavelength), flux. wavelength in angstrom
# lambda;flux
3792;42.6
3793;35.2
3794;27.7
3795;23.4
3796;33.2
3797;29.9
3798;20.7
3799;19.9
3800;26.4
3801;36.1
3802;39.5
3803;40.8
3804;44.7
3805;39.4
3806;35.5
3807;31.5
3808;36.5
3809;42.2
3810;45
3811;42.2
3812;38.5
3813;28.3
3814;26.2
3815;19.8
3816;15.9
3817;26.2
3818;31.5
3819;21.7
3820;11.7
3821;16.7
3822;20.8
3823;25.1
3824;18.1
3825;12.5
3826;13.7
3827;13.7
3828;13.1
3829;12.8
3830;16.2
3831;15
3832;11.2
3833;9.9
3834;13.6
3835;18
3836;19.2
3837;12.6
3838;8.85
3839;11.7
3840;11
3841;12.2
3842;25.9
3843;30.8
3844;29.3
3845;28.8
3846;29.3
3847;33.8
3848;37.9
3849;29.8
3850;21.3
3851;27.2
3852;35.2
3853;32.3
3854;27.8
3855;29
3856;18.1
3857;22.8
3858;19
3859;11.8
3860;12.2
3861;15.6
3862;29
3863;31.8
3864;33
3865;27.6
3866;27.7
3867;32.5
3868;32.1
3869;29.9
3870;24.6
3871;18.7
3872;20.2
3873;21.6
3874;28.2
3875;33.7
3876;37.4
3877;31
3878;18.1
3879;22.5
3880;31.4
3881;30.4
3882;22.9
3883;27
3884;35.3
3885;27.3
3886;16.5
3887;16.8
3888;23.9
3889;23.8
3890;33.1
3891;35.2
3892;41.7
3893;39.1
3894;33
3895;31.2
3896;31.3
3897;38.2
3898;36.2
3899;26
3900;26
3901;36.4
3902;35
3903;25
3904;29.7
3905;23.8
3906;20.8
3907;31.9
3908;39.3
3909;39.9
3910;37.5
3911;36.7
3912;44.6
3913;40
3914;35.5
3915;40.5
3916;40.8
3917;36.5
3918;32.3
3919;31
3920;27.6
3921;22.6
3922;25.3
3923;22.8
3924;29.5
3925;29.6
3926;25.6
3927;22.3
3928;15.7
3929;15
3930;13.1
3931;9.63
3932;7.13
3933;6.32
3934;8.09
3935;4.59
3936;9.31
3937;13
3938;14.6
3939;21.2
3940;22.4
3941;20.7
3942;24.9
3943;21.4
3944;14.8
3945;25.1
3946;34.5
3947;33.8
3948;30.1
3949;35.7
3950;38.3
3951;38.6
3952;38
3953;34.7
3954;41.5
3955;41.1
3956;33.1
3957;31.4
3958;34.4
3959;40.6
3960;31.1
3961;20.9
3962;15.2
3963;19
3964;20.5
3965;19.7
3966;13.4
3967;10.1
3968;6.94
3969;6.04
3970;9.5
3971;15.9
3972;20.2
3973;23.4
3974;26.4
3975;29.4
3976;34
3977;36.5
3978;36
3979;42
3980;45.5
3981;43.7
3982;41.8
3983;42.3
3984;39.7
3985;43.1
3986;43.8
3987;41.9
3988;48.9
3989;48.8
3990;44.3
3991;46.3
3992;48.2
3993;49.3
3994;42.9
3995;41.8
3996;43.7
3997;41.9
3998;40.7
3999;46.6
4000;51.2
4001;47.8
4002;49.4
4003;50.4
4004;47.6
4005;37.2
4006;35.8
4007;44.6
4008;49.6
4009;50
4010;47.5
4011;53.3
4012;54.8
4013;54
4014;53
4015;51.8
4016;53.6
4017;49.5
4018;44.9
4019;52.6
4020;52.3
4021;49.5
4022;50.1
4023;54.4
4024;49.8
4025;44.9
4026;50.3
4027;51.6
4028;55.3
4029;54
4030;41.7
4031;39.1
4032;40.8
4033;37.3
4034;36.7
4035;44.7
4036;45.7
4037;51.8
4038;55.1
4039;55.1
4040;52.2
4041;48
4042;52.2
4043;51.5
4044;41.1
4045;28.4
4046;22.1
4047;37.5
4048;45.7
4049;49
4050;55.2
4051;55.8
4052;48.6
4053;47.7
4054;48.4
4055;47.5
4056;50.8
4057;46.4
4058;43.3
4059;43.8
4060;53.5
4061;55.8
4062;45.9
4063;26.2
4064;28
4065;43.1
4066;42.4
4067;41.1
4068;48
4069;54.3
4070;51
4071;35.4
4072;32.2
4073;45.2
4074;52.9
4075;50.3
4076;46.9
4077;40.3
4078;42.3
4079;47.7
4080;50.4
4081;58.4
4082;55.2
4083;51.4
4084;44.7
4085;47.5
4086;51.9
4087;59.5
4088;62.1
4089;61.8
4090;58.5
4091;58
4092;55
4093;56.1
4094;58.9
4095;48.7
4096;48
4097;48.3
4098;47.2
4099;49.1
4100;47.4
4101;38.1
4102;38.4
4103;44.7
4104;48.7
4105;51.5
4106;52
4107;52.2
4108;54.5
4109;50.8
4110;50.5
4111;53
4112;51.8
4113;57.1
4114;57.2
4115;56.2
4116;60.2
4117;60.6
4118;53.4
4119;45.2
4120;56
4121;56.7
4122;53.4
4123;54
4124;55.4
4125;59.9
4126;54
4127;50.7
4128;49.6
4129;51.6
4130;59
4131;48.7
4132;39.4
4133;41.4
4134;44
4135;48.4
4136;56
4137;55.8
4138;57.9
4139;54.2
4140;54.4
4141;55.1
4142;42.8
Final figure 1.94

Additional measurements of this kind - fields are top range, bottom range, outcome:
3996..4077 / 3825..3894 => 2.12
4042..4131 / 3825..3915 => 2.09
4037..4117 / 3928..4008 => 1.66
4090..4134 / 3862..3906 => 2.00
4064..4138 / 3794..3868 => 2.33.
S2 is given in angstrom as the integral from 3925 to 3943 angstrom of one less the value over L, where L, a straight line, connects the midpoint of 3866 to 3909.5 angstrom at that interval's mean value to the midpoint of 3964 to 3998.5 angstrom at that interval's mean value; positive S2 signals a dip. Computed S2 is 9.2 angstrom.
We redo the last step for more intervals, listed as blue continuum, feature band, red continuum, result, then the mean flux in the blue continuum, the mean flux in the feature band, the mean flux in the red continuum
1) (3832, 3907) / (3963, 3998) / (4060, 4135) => 4.04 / 26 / 33.6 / 50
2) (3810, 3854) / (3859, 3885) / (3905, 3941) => -3.85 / 22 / 26.7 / 24.9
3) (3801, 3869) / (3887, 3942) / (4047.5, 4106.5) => 8.87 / 24.8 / 27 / 48.4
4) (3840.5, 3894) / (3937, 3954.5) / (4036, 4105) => 3.40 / 27.1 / 28.4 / 47.8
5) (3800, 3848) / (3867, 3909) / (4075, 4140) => 2.04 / 24.4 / 29.1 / 51.8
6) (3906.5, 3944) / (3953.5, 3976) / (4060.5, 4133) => 5.10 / 24.7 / 23.4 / 50.1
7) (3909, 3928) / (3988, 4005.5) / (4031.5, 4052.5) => -2.31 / 32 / 45.9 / 45.5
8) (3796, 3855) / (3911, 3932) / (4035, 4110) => 3.77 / 25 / 27.7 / 48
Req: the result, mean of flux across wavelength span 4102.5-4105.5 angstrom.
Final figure 48.3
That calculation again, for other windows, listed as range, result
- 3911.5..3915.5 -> 40.1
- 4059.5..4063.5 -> 45.3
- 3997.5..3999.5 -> 43.7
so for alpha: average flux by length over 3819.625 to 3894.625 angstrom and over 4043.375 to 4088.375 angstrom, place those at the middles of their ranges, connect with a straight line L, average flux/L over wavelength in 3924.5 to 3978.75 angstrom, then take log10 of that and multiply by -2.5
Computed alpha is 0.42 mag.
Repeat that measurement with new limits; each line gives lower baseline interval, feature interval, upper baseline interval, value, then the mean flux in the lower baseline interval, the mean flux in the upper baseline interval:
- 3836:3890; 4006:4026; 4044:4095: -0.20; 25.1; 47.6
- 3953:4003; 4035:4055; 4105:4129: -0.07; 34.7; 54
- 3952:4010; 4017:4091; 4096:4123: -0.07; 35.9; 51.3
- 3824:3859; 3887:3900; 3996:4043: -0.12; 20.5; 48.3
